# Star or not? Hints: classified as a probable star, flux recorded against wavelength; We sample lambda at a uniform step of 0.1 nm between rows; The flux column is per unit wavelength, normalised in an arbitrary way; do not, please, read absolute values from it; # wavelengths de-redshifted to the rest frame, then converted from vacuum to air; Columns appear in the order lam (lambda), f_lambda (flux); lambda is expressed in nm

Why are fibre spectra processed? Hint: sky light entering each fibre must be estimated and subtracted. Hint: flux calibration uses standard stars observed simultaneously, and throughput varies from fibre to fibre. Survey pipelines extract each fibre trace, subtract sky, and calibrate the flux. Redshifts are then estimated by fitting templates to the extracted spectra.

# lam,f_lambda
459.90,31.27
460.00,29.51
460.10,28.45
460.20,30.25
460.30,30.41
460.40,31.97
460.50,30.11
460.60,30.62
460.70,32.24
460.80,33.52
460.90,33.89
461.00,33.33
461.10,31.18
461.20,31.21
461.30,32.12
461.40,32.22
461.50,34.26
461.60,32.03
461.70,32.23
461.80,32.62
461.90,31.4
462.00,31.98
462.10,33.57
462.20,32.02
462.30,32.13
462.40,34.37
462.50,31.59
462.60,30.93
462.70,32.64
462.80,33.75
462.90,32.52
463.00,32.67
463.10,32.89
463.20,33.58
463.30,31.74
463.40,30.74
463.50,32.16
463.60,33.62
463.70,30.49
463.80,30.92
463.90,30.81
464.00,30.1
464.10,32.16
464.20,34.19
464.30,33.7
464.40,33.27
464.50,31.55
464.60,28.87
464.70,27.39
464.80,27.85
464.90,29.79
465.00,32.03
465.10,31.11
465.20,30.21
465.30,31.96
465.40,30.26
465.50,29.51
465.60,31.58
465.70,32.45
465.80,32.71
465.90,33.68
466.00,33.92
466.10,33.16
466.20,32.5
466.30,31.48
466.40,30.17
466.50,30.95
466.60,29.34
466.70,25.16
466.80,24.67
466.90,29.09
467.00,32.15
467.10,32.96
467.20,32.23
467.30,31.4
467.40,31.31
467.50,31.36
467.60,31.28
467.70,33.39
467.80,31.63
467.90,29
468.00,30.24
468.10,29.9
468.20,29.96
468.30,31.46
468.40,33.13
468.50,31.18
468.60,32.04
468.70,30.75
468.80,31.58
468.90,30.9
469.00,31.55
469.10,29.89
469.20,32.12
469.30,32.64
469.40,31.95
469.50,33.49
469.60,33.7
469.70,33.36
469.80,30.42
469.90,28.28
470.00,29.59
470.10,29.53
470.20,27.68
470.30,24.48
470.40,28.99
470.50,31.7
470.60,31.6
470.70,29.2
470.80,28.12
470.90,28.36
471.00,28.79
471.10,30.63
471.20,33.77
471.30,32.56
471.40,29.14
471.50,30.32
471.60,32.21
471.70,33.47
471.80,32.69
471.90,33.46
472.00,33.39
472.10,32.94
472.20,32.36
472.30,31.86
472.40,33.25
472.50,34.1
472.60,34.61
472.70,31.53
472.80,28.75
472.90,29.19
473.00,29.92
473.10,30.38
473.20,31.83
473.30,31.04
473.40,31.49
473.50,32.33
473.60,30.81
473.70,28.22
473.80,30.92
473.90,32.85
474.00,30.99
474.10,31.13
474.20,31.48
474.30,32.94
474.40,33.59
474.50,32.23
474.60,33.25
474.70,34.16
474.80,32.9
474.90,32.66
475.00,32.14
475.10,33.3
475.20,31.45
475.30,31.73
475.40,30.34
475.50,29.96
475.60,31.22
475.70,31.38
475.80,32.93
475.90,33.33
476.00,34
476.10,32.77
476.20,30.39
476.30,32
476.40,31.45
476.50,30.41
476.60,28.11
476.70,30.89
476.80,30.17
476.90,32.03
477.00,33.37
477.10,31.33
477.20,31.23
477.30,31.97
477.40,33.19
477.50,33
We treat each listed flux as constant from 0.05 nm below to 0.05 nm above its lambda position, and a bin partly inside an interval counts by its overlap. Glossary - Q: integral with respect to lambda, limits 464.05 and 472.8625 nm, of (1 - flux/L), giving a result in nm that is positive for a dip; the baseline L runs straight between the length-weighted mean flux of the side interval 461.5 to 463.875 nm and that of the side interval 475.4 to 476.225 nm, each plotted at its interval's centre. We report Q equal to 0.28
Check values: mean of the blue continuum 32.3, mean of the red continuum 31.9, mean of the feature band 31.1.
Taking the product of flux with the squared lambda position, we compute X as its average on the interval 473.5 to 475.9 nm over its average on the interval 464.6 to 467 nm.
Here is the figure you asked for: 1.1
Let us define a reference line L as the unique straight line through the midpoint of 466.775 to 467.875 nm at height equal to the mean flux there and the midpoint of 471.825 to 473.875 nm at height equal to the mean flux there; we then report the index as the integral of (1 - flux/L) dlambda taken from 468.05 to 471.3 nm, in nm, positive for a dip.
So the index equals 0.07 nm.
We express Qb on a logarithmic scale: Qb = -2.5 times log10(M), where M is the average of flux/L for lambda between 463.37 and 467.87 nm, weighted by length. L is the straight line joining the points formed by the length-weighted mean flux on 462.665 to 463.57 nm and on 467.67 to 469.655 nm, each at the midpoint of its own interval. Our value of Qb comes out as 0.03 mag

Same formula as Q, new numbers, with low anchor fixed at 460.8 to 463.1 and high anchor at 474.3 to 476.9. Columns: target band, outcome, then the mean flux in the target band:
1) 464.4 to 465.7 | 0.080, 30.4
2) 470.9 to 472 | 0.016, 31.6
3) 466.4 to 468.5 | 0.112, 30.5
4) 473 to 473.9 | 0.030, 30.9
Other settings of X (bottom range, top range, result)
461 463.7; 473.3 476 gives 1.04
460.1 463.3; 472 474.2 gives 1.03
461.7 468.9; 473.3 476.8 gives 1.05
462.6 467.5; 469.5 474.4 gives 1.02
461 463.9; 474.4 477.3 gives 1.05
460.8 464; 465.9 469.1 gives 0.98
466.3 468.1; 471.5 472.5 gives 1.10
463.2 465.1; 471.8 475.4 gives 1.07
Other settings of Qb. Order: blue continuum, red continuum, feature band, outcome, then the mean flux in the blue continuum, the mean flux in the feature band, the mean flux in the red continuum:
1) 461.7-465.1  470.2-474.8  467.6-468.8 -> 0.013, 31.8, 31.2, 31.3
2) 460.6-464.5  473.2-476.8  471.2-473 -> -0.008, 32.4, 32.1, 31.7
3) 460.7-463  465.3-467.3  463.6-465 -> 0.024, 32.5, 31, 31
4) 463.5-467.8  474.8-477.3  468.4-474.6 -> 0.006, 31.1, 31.2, 31.6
